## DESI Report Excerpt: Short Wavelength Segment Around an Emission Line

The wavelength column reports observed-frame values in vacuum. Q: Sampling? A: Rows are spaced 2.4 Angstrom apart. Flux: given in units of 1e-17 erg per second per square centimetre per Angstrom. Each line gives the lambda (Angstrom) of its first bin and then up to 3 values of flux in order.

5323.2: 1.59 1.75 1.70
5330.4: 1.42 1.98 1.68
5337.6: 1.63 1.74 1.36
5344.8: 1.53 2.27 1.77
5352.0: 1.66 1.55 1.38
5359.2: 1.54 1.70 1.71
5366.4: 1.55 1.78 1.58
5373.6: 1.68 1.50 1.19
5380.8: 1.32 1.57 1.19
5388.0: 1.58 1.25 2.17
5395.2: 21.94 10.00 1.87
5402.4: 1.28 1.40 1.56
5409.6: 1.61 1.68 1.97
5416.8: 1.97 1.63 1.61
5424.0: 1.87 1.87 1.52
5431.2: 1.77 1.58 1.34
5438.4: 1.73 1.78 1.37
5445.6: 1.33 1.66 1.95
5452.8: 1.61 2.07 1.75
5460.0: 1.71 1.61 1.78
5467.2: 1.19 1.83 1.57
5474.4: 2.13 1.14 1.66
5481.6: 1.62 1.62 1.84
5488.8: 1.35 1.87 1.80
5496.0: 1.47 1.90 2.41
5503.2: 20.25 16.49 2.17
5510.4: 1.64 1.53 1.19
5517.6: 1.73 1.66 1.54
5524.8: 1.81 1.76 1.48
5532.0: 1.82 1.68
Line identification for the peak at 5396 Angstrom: Hbeta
